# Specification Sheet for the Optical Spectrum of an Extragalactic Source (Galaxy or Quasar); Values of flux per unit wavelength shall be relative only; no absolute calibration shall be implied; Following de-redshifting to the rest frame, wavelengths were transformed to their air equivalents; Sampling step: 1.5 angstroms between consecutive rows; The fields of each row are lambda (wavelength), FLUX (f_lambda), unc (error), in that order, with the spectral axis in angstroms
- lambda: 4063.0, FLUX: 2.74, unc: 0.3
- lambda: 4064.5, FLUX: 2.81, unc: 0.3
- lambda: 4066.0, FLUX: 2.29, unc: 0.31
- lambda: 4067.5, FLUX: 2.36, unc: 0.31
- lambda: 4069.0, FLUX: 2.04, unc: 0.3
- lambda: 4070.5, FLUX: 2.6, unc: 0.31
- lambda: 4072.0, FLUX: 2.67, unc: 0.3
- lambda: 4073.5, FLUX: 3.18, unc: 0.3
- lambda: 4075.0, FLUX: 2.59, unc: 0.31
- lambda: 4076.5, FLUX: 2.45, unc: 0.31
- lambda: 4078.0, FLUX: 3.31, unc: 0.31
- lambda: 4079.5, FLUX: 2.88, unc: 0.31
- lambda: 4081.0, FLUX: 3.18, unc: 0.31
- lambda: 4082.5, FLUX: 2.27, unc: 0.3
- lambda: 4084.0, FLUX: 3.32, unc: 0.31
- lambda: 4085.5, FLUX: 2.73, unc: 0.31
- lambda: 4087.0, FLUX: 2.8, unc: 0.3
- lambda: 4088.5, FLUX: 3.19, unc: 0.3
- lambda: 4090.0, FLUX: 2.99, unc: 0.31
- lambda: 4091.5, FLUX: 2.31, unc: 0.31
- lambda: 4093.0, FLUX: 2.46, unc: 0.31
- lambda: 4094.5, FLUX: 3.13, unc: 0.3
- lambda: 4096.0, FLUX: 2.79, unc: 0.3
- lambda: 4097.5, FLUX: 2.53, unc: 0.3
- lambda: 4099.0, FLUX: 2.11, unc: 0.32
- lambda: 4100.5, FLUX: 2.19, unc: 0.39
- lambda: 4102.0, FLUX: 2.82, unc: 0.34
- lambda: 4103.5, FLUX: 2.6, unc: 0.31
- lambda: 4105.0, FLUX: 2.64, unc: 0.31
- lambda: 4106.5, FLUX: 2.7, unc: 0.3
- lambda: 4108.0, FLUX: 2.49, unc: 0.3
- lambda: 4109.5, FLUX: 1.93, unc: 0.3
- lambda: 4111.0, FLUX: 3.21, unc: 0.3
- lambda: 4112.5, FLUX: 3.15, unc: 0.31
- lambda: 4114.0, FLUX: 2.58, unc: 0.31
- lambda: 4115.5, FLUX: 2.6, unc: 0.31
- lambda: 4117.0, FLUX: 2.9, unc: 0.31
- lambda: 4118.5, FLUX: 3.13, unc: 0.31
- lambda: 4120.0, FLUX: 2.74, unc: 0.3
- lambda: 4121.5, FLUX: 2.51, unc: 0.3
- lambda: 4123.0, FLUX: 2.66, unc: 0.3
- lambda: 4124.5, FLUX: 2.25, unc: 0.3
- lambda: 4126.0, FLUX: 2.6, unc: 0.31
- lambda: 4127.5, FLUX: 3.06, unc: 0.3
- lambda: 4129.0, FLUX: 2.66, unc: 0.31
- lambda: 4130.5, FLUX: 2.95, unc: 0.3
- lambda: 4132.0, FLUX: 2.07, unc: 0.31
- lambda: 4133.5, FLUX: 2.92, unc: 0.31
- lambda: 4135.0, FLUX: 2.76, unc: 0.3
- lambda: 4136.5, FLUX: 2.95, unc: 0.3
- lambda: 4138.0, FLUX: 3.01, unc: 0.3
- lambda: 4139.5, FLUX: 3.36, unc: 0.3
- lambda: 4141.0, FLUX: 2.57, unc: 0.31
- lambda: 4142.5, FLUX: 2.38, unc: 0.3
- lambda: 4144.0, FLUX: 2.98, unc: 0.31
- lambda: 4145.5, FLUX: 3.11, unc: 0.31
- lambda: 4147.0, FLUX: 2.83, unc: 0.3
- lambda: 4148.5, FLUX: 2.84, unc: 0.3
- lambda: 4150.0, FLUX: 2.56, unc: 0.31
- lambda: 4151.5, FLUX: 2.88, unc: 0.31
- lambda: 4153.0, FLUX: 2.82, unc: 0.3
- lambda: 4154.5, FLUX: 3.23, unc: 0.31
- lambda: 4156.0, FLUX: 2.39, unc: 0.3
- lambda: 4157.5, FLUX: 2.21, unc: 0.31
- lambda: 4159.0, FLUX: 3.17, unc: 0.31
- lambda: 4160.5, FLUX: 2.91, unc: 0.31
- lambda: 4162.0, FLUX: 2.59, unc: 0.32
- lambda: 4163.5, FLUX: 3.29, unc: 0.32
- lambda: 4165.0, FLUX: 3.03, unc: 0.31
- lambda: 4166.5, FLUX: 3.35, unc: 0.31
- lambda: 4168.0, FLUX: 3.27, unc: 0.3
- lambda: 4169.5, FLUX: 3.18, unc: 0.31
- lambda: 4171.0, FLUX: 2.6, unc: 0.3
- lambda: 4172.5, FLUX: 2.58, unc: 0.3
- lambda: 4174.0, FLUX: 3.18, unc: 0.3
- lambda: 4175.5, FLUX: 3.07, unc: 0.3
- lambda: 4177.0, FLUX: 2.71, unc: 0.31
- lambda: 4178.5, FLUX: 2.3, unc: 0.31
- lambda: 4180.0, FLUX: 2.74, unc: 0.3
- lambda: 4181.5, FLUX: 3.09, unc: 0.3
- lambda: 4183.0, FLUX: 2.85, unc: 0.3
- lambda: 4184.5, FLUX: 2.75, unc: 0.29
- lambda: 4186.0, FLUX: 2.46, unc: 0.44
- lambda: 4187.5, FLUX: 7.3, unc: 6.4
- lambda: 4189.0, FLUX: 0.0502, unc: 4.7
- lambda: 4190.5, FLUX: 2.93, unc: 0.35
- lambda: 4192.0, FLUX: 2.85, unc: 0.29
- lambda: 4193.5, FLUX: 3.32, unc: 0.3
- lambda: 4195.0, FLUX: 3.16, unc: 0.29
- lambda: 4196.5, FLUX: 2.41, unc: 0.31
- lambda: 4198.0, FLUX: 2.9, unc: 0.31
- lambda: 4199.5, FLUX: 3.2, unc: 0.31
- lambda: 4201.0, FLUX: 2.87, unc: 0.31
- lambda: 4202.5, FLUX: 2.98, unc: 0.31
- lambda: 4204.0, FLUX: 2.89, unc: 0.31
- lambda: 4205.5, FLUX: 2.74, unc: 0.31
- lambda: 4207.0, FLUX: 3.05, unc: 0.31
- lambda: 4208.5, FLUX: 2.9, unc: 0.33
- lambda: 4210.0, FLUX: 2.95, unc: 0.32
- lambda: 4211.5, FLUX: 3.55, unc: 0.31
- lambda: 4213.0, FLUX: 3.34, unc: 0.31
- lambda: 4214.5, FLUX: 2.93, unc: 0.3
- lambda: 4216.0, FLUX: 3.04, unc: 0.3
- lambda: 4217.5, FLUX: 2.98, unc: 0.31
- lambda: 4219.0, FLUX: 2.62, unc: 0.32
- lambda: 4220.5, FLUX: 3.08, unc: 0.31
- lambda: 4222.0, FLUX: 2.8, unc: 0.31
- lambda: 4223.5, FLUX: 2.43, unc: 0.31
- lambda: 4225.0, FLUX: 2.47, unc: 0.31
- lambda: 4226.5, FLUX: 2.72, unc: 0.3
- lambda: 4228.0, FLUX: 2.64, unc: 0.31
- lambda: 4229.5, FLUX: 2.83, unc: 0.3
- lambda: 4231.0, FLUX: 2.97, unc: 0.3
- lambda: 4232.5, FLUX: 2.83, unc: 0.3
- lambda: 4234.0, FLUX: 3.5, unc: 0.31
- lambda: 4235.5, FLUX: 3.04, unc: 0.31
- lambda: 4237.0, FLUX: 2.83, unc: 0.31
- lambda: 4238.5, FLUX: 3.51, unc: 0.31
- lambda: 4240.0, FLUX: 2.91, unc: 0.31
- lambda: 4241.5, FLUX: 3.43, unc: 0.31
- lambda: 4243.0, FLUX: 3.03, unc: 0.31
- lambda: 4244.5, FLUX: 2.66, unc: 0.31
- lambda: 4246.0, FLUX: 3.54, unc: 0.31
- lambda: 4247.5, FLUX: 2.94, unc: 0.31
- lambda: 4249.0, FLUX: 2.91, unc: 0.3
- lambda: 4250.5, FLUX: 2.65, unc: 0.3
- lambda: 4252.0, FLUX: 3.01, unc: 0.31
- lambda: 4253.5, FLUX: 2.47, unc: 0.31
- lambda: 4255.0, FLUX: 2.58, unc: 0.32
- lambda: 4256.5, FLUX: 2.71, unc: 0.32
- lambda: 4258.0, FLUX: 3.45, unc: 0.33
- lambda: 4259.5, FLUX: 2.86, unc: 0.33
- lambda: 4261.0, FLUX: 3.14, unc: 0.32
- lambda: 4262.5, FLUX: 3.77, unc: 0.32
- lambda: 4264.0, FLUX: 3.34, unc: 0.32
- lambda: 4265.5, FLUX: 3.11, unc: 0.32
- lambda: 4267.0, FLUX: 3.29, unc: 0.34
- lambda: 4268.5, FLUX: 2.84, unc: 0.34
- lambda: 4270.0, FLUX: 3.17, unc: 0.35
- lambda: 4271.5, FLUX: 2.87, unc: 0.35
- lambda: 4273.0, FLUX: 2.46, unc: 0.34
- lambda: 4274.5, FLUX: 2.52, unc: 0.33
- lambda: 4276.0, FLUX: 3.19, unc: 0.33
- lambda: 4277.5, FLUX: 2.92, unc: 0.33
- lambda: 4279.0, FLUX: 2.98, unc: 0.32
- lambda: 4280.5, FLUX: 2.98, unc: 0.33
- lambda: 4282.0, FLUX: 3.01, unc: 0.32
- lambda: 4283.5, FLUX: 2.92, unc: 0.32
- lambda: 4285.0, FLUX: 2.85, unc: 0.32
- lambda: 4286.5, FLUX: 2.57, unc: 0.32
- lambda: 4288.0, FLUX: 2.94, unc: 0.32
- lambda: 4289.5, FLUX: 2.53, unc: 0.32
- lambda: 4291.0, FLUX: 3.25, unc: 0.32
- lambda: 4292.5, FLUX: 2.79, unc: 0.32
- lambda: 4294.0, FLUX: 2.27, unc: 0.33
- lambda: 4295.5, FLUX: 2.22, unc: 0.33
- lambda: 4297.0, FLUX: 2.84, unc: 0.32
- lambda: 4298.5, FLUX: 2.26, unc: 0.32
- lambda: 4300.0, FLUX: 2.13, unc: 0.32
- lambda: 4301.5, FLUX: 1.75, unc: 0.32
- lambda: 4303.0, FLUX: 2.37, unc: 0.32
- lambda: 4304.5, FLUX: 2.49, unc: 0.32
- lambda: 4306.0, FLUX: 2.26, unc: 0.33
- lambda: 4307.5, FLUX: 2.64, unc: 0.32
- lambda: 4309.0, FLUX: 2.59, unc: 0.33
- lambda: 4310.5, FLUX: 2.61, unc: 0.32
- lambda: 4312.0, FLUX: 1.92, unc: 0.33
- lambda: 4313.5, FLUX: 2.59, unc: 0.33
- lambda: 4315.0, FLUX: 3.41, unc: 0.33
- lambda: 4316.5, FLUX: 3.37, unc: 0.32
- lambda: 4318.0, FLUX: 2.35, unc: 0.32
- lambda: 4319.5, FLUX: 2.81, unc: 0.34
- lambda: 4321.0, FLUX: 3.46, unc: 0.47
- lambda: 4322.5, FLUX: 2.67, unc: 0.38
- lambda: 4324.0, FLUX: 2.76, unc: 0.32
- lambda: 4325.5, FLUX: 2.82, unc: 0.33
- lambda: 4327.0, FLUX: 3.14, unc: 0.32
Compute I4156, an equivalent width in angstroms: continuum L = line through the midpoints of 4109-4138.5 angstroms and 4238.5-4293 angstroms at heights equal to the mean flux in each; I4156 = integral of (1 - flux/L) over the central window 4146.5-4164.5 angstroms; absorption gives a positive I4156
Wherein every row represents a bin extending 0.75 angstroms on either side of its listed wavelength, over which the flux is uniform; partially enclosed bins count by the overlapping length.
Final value -0.2 angstroms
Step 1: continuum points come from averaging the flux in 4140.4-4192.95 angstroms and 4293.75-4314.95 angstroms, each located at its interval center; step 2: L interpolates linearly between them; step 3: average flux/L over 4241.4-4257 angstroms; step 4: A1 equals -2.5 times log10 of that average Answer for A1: -0.12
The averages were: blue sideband 2.89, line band 2.88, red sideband 2.39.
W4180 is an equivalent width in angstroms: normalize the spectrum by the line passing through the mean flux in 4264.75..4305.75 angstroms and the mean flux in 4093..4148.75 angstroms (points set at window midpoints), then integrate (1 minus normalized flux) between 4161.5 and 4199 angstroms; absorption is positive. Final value -3.4 angstroms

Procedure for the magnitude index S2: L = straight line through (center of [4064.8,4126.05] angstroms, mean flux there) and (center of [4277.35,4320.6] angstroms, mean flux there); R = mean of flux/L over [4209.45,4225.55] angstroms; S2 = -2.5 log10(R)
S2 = -0.106 mag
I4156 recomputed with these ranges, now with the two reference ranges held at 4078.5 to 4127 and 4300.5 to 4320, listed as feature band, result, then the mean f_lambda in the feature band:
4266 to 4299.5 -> -3.09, 2.8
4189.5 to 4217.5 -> -3.71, 2.97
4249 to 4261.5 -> -1.31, 2.86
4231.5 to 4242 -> -2.18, 3.14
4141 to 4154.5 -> -0.72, 2.81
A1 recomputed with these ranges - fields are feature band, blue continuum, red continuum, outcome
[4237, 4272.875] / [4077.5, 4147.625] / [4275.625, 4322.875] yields -0.13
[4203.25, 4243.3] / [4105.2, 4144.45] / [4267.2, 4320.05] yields -0.10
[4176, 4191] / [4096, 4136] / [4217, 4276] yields -0.04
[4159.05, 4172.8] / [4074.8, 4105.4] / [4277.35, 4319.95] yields -0.12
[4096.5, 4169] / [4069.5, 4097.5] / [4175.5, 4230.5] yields 0.04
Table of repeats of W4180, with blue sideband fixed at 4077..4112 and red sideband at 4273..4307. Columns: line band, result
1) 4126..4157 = -1.2 angstroms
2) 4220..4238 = -1.3 angstroms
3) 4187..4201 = -1.9 angstroms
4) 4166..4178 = -1.3 angstroms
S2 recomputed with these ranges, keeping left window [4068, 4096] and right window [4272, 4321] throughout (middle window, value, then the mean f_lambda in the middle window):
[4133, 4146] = -0.05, 2.89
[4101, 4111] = 0.08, 2.57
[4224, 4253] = -0.10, 2.96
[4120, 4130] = 0.05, 2.64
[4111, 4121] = -0.04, 2.87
